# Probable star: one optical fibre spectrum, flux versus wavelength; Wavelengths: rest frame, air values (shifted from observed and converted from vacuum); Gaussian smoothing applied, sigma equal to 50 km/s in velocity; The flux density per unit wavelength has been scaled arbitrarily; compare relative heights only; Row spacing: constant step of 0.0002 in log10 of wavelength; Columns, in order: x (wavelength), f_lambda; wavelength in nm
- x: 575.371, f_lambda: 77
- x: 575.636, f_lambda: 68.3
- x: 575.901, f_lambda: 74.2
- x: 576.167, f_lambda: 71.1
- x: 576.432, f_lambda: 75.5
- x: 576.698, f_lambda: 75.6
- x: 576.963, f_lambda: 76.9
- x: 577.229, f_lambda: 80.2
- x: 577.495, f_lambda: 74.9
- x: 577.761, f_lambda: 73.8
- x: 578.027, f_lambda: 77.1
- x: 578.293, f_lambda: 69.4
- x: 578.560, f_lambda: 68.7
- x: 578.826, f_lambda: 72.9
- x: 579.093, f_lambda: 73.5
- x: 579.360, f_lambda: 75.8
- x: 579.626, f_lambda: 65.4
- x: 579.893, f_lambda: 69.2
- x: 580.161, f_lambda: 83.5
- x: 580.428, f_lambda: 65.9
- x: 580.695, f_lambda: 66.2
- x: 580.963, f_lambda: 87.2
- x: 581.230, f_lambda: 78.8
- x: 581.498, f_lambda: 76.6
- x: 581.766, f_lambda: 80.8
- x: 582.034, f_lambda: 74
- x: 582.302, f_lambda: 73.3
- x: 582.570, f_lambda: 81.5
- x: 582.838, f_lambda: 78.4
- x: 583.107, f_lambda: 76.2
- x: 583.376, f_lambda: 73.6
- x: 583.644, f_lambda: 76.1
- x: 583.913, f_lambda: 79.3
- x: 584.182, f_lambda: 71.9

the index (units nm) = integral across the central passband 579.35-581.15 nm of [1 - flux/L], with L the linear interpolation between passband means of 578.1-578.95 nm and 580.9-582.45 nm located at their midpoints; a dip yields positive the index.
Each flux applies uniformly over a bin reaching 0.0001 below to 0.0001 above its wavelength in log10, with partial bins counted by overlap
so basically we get 0.036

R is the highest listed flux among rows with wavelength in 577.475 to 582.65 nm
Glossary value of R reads 87.2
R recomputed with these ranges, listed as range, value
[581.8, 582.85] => 81.5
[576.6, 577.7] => 80.2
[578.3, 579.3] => 73.5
